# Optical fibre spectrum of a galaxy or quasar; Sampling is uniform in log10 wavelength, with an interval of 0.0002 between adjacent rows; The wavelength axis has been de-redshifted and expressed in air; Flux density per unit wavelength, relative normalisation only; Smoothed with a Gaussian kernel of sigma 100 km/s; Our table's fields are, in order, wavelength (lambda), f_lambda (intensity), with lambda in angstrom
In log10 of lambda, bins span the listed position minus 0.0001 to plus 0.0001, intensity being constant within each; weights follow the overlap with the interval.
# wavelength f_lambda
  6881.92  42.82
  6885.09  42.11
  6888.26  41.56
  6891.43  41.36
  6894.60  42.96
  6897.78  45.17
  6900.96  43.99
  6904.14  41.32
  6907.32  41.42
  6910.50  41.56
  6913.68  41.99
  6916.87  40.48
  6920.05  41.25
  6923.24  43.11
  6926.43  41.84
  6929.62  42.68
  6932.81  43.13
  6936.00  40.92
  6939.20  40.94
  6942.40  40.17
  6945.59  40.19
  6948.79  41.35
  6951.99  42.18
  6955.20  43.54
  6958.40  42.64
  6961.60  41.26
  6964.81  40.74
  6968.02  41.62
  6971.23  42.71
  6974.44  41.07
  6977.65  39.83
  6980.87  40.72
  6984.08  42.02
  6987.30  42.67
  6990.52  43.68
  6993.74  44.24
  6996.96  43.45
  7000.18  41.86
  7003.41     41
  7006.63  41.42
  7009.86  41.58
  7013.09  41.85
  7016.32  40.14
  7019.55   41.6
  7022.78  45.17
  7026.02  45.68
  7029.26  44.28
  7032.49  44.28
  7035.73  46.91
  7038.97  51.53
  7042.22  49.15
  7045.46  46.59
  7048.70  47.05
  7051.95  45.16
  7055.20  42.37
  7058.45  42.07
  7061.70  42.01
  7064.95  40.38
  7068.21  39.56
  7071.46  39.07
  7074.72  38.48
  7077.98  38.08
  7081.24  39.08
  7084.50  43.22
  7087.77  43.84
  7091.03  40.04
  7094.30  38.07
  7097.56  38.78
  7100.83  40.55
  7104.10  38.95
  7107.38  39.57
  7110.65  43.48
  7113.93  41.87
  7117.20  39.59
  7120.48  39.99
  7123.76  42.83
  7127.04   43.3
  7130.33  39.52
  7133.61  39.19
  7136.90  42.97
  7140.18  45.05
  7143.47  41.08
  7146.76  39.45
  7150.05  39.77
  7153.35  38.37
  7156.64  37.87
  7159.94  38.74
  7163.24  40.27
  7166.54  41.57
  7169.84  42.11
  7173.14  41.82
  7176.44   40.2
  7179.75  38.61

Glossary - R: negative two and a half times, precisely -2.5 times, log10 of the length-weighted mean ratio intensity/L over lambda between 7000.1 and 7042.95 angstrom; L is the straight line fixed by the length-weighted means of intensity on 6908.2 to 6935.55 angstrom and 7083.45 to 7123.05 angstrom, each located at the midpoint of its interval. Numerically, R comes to -0.07 mag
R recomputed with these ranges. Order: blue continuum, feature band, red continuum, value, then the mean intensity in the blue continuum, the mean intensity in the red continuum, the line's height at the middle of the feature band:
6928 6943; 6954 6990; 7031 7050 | 0.050 mag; 41.7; 47.6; 43.7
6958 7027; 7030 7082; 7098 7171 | -0.047 mag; 42.1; 40.7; 41.5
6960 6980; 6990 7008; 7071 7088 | -0.044 mag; 41.2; 40.1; 40.9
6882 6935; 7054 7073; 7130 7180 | 0.007 mag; 42.3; 40.5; 41.1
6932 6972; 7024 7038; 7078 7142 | -0.107 mag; 41.6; 41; 41.3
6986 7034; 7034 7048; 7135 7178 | -0.144 mag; 42.9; 40.7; 42.4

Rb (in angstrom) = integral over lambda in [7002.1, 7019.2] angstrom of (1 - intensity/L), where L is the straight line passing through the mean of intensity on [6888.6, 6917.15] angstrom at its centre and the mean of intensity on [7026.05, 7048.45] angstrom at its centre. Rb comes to 1.80 angstrom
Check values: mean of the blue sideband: 42.3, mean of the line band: 41.2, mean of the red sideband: 47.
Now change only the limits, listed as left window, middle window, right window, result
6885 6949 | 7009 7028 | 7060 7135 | -0.8 angstrom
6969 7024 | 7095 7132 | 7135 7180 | 0.3 angstrom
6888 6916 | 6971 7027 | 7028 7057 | 3.6 angstrom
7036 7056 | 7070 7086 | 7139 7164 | 1.9 angstrom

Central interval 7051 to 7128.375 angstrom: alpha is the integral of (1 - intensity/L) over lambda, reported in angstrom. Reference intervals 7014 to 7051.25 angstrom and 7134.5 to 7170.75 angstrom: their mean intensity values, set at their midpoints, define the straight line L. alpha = 4.3 angstrom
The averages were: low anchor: 45.6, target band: 40.8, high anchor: 40.6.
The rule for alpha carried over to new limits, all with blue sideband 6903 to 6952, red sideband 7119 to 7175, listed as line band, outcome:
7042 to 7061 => -1.8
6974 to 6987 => 0.1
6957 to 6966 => 0.0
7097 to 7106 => 0.3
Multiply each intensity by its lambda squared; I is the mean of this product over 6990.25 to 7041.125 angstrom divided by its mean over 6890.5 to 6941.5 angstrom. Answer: 1.1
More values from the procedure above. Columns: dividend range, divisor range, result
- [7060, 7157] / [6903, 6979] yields 1.02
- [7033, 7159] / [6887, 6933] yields 1.04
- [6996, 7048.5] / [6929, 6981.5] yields 1.09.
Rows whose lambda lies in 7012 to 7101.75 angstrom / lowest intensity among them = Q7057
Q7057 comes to 38.07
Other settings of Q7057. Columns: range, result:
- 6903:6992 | 39.83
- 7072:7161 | 37.87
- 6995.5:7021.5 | 40.14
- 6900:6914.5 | 41.32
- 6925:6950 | 40.17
